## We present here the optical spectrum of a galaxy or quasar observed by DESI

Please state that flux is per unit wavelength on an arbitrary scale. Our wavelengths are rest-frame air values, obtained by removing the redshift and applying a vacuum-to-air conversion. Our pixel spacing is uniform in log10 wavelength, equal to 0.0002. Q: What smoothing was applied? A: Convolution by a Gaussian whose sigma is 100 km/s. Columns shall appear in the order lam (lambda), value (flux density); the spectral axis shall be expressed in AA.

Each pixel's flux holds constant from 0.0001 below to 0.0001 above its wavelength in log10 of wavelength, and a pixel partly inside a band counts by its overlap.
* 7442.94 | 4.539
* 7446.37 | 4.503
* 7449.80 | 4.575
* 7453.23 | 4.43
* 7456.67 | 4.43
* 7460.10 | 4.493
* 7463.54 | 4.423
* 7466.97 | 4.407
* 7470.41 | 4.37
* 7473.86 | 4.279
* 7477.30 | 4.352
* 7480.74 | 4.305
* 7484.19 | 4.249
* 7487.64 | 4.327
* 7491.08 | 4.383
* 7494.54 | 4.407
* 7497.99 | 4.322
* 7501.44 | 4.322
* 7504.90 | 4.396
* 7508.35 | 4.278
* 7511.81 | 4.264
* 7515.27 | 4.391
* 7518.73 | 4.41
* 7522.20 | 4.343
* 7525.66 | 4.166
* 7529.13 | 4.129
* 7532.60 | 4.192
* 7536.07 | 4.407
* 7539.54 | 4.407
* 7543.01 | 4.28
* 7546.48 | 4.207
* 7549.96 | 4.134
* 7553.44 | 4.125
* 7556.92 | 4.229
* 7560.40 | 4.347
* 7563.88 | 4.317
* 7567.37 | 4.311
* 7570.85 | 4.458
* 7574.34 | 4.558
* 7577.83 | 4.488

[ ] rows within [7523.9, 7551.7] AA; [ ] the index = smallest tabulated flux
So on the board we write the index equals 4.129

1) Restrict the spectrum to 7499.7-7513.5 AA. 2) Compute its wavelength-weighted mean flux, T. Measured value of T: 4.32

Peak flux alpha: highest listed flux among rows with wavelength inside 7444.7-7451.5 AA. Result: 4.575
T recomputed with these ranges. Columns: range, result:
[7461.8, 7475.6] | 4.37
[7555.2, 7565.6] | 4.3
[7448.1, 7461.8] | 4.48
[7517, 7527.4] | 4.3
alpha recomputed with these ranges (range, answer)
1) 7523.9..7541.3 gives 4.407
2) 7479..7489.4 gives 4.327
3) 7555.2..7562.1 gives 4.347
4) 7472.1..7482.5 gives 4.352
